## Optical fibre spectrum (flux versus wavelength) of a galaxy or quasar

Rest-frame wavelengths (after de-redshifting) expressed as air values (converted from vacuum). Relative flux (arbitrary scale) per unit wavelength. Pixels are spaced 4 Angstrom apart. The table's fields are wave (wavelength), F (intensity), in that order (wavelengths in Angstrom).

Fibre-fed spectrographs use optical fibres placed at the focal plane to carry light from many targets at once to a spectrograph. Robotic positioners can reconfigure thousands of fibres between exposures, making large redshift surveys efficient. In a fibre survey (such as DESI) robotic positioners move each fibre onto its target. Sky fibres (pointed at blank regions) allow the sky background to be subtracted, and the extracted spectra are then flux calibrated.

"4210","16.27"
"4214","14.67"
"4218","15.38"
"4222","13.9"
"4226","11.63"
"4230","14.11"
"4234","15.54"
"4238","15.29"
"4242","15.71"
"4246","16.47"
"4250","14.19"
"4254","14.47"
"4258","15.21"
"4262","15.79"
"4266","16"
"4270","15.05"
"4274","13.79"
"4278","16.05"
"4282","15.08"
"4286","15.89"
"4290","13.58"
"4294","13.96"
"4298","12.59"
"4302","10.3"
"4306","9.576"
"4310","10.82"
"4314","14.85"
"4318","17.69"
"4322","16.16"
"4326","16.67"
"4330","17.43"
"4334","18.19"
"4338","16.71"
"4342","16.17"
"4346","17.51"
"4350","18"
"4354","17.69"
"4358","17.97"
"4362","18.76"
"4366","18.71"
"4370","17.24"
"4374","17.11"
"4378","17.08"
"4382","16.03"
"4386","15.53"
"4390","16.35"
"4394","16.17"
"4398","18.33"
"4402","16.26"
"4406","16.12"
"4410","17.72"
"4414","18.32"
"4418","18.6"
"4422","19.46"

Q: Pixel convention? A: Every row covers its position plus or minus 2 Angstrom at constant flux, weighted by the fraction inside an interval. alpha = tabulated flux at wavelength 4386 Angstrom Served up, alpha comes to 15.53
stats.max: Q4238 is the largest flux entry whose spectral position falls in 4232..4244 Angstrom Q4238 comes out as 15.71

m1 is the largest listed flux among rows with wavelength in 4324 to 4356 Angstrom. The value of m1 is 18.19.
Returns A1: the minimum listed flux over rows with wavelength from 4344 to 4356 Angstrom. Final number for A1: 17.51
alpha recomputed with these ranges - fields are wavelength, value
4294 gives 13.96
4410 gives 17.72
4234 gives 15.54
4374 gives 17.11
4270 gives 15.05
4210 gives 16.27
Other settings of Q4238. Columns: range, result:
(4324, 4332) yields 17.43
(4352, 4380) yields 18.76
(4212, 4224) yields 15.38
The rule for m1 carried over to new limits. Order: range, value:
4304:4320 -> 17.69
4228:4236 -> 15.54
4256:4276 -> 16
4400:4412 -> 17.72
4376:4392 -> 17.08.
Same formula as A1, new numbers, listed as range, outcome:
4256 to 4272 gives 15.05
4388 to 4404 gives 16.17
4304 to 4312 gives 9.576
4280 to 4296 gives 13.58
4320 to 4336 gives 16.16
